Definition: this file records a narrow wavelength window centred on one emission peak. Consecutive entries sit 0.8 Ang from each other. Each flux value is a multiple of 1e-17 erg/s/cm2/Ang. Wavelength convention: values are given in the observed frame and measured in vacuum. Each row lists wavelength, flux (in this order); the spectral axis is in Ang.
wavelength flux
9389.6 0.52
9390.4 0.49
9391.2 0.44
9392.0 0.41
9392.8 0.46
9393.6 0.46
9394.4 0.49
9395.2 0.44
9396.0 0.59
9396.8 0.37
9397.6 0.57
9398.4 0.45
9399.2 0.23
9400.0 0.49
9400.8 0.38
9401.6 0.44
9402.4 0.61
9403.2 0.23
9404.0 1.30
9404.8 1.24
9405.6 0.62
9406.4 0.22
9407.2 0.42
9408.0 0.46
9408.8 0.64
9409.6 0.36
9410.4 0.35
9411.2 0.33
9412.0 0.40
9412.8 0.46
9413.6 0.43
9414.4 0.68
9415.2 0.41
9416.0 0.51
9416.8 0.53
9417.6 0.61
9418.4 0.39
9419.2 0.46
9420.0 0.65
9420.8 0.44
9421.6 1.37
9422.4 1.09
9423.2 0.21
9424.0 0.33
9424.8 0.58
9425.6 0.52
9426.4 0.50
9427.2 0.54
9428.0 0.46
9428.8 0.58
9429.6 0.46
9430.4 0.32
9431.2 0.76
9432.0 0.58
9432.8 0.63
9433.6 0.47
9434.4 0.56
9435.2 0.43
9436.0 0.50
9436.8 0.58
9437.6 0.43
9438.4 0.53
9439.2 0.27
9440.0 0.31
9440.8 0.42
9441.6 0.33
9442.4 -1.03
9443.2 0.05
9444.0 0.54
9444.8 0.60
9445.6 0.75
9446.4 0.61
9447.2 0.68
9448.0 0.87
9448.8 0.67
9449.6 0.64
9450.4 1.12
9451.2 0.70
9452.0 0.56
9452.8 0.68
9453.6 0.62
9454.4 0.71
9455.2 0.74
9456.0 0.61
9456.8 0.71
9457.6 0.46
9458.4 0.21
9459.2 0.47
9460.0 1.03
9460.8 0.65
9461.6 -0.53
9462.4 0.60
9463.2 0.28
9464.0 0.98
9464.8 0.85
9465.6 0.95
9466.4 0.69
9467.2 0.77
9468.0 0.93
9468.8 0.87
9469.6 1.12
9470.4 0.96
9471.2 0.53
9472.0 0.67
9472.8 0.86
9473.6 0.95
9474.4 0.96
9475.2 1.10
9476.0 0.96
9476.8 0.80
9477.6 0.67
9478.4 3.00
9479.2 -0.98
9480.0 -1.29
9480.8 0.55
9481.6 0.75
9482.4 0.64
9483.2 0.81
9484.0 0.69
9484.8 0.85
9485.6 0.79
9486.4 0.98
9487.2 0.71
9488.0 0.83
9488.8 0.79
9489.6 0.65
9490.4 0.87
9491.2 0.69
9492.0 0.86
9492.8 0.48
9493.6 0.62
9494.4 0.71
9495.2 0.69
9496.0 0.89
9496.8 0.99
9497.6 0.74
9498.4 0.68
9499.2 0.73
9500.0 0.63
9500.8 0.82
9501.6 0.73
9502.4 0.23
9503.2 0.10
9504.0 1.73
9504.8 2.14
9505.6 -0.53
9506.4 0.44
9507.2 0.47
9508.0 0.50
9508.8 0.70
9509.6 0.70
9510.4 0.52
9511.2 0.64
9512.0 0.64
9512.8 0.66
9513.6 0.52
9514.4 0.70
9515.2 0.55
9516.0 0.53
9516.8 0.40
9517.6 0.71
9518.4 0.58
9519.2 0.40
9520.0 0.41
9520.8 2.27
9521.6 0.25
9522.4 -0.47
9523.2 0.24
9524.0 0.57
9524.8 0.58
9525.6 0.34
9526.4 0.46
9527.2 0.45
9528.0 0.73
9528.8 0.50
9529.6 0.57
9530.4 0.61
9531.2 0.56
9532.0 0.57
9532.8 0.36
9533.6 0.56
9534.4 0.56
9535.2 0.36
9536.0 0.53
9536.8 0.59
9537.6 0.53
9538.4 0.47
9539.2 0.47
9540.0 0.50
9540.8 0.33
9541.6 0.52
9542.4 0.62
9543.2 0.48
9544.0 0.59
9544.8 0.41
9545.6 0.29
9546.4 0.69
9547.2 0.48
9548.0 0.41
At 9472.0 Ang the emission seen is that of Mg II 2798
